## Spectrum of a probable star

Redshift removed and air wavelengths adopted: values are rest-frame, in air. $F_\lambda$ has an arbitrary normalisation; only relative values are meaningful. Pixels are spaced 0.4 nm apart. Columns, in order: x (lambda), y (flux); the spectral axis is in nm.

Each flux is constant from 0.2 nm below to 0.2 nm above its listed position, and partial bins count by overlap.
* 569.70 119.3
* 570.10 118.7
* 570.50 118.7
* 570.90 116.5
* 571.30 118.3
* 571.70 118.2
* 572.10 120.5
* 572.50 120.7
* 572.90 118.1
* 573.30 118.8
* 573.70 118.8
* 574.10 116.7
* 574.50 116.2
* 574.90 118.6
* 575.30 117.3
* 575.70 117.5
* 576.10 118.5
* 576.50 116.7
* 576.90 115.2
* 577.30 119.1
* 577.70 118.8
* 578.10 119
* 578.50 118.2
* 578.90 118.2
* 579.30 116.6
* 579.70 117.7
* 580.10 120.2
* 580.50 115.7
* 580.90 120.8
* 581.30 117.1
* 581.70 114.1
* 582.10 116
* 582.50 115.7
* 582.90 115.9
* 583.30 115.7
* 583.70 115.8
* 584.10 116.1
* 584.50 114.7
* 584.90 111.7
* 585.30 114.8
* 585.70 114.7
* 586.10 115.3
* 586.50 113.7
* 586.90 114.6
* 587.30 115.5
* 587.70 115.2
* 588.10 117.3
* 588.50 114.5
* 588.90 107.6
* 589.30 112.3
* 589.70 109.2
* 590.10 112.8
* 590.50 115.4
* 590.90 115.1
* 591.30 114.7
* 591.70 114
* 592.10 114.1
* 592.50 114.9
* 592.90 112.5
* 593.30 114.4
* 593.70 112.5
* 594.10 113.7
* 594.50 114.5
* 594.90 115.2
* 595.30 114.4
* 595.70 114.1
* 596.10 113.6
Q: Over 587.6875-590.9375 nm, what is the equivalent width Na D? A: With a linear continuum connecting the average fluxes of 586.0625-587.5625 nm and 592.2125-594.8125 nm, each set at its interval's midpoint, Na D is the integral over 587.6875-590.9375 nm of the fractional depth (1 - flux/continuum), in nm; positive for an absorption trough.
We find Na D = 0.04 nm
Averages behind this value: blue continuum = 115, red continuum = 114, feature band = 113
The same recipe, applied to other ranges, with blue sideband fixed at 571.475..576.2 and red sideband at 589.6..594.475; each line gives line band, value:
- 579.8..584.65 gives -0.01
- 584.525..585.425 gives 0.02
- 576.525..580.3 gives -0.03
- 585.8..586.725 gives 0.01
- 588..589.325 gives 0.02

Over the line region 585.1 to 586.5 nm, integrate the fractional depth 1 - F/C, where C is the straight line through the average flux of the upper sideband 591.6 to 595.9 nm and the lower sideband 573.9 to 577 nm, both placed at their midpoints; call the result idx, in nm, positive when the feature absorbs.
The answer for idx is 0.01 nm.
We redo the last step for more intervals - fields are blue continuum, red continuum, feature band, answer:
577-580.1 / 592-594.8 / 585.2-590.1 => 0.080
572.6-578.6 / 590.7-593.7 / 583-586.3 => 0.027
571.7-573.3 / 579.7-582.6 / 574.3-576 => 0.018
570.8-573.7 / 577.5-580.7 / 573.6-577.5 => 0.034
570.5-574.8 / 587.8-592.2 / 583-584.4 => -0.007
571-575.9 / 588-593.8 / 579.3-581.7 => -0.031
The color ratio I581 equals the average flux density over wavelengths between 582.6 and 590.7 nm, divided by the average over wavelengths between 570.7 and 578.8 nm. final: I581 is 1.0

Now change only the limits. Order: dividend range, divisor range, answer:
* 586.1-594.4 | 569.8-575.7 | 0.96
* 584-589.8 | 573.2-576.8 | 0.97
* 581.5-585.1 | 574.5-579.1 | 0.98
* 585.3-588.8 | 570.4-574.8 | 0.97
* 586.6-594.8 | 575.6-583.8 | 0.97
